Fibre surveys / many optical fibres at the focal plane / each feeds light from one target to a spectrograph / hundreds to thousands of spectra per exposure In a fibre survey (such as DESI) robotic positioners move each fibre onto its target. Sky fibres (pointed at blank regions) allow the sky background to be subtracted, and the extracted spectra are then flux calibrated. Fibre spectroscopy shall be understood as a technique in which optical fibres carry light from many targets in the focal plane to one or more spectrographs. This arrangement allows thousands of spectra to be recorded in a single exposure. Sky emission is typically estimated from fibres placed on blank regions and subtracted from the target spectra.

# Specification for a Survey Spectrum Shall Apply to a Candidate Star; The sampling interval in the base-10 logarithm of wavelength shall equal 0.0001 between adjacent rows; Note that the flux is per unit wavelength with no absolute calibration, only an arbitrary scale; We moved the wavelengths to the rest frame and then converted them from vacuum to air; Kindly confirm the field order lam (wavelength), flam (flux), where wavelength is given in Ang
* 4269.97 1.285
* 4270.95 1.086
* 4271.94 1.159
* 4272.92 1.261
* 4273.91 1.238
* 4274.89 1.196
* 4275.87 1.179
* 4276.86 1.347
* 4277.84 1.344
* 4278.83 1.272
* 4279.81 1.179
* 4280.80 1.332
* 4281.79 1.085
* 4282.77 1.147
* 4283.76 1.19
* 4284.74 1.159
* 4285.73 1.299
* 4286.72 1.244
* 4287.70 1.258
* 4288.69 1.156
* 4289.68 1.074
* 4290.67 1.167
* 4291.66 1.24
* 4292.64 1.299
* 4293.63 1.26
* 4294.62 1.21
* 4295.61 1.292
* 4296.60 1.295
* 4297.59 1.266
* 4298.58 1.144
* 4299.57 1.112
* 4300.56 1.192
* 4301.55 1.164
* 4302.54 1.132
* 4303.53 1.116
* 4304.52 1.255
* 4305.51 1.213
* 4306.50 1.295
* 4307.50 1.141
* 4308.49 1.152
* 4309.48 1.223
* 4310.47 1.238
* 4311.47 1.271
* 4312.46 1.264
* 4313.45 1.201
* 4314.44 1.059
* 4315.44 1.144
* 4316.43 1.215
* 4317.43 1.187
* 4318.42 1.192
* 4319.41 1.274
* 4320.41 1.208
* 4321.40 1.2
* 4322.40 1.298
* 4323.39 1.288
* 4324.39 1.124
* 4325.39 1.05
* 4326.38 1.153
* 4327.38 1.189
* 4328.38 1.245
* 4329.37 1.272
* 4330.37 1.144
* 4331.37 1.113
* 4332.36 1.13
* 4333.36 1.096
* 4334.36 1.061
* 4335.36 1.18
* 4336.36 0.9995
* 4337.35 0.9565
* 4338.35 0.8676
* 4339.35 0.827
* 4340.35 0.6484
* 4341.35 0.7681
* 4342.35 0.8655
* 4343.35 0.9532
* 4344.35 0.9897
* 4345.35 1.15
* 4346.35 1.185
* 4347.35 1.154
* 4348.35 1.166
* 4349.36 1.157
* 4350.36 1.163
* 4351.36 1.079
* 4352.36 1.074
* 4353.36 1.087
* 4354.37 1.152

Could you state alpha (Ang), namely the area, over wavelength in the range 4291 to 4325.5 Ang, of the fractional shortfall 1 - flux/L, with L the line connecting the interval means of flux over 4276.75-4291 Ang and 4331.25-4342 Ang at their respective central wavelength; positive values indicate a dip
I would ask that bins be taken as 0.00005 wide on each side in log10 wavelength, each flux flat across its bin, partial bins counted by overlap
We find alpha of -3.5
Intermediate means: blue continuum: 1.21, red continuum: 0.962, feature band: 1.21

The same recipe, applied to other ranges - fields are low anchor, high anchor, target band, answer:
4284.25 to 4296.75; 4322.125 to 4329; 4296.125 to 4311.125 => 0.2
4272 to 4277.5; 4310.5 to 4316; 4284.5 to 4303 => 0.1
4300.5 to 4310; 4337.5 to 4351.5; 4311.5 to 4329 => -1.3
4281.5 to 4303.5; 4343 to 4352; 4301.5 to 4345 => 1.2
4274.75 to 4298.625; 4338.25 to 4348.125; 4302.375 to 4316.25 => -1.0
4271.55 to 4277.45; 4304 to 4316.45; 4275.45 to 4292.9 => 0.1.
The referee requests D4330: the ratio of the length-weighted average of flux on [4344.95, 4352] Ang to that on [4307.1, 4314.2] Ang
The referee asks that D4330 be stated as 0.9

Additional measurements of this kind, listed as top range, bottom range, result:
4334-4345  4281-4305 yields 0.77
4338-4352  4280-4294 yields 0.83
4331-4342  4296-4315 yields 0.81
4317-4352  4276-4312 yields 0.90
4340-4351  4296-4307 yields 0.85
